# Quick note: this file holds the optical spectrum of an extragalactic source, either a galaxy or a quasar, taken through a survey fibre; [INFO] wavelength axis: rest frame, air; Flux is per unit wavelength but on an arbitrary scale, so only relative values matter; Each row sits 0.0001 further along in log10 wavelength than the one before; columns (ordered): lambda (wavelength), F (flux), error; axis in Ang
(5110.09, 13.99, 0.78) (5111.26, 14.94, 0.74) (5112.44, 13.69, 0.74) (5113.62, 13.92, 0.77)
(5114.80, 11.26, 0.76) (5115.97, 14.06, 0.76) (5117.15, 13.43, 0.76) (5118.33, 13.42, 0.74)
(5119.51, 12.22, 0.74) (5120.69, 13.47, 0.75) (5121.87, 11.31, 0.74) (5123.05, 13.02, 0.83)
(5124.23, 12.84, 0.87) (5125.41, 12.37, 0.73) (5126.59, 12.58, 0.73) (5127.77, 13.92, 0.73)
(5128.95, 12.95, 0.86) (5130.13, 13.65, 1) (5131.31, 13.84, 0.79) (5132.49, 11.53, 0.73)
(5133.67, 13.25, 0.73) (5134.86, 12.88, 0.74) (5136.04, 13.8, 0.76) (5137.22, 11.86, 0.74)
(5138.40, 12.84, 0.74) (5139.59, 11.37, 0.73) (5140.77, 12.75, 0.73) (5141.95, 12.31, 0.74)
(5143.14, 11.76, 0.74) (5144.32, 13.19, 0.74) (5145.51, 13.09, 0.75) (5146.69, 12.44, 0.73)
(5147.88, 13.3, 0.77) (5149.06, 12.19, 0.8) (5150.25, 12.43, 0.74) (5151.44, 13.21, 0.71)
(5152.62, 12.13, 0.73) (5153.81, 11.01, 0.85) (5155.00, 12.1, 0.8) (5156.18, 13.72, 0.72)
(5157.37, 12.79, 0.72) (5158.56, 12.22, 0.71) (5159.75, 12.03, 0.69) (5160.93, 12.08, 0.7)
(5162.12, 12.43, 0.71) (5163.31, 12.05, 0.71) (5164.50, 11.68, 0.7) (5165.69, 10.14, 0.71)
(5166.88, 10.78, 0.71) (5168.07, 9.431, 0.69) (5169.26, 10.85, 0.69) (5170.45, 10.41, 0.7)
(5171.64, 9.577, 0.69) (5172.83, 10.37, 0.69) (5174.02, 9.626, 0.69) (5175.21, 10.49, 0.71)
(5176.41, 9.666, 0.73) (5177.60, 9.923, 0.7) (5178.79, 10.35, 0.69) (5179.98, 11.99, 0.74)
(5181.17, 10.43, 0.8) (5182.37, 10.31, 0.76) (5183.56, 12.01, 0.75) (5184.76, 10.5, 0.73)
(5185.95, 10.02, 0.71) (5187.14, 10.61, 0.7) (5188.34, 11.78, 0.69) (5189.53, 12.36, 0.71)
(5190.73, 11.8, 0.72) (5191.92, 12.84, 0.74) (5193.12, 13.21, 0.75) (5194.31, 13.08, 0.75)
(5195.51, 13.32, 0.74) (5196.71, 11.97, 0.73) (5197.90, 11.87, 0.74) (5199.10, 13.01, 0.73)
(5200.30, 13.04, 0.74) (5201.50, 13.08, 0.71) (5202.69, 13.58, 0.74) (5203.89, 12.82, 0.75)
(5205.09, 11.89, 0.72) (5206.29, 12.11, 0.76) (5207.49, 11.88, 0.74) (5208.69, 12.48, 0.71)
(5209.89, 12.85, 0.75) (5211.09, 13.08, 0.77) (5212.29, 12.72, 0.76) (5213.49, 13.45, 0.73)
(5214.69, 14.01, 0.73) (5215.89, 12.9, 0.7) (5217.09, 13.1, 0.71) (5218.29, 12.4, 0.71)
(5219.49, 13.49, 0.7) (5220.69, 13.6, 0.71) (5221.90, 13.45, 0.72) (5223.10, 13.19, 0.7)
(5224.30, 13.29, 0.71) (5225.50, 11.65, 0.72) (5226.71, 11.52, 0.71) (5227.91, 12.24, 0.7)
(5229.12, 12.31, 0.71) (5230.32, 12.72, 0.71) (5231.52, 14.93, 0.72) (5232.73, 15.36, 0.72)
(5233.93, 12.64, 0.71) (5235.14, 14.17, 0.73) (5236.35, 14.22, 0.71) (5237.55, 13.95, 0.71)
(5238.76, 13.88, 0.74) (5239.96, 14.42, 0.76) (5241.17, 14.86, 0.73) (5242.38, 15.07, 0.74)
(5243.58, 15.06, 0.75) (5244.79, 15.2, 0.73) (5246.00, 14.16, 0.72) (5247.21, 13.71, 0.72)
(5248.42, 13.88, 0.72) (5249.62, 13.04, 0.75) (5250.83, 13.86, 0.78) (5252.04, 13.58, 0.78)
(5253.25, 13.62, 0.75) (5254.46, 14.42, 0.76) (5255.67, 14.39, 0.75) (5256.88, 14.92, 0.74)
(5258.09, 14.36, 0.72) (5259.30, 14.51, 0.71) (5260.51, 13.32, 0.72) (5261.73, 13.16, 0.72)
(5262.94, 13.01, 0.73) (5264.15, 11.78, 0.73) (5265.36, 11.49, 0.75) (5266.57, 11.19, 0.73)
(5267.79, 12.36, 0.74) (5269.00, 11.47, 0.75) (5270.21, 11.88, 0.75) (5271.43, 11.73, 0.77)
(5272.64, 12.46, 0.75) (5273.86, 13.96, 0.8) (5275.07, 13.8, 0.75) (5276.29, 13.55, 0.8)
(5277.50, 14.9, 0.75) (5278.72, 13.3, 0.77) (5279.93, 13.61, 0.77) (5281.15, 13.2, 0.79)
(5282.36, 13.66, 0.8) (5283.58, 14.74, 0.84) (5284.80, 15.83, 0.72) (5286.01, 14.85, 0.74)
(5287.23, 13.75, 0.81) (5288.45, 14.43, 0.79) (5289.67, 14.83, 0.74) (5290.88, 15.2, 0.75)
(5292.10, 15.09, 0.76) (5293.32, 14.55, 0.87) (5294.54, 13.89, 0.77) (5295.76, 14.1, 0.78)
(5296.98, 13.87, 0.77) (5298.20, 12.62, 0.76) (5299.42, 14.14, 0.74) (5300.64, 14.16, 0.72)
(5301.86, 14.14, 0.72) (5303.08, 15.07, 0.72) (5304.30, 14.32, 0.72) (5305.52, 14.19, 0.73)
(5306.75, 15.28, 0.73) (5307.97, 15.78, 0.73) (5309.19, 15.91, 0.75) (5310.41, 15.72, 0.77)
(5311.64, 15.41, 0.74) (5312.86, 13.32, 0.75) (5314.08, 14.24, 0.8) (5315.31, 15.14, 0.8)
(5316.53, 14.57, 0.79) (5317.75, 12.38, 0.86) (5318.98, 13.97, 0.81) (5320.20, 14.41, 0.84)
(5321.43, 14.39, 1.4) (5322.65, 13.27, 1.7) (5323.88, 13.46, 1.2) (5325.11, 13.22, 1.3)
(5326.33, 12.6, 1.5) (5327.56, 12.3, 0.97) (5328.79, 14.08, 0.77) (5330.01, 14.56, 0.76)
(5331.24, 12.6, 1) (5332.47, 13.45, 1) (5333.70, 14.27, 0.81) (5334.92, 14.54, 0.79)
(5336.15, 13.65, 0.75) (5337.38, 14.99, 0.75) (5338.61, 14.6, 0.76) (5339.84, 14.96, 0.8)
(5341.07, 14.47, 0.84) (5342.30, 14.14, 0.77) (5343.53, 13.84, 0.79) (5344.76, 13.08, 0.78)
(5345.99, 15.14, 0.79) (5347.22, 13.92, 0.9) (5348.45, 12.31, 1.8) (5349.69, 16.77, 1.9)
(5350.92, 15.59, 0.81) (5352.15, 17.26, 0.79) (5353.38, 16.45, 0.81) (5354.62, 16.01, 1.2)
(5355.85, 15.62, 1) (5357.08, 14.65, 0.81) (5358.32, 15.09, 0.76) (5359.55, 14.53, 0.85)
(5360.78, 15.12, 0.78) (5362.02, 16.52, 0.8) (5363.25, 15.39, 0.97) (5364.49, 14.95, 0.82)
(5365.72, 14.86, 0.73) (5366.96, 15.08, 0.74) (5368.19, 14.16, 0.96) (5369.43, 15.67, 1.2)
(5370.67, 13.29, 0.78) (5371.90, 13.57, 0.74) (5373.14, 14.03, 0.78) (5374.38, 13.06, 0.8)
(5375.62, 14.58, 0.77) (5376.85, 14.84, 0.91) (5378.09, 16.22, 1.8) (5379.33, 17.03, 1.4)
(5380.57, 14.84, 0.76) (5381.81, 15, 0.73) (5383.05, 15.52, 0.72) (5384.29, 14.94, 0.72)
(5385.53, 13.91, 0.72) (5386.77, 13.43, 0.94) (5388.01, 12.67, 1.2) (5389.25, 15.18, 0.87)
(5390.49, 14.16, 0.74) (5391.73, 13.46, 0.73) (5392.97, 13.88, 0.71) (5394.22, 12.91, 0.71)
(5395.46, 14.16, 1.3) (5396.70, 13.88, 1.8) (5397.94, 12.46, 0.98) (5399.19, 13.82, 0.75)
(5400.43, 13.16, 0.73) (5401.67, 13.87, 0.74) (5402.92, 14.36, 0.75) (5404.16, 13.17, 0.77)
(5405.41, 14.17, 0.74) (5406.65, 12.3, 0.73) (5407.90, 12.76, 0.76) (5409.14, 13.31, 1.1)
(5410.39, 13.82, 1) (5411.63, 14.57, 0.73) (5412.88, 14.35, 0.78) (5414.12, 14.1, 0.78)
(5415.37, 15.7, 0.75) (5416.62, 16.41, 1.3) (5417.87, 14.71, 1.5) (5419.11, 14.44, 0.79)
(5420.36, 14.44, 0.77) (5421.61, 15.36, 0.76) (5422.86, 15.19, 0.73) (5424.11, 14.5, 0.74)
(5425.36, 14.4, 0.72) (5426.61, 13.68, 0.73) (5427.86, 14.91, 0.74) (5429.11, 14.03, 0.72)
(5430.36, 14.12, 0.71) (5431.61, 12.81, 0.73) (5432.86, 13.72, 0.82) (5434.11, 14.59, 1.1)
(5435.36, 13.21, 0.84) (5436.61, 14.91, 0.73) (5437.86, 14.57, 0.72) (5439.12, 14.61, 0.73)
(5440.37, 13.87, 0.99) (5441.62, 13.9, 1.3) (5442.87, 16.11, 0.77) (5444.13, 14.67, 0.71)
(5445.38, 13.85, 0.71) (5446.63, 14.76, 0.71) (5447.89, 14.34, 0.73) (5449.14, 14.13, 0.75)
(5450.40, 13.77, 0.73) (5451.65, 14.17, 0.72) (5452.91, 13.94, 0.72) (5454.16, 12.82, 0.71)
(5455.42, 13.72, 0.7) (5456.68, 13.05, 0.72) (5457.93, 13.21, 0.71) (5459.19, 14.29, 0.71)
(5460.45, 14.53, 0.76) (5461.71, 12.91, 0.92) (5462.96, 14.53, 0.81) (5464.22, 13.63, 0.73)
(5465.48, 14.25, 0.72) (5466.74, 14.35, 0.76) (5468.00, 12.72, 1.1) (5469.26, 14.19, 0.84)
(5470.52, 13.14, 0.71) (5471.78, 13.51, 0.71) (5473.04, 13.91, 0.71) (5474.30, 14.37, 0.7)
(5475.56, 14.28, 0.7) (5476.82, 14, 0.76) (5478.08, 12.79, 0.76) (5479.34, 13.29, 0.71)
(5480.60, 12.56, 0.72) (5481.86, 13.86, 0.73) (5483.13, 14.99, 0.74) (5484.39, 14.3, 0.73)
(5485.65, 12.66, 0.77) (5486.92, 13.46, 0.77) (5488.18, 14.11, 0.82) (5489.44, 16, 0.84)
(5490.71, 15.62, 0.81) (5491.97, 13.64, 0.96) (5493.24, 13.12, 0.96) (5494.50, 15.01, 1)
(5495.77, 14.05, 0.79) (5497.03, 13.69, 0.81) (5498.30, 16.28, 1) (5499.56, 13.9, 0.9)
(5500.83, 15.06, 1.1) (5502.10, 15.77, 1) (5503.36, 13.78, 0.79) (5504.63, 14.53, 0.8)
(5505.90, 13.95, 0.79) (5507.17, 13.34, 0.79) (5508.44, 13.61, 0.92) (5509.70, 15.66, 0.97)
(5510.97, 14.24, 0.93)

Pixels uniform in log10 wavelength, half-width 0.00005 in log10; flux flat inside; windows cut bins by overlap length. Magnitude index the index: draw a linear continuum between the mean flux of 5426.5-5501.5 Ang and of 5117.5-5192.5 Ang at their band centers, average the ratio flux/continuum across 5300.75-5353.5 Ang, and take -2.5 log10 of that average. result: -0.10 mag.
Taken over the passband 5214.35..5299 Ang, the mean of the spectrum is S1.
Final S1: 13.6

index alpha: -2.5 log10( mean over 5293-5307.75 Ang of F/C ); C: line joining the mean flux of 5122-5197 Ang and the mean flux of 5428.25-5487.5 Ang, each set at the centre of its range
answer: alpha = -0.11 mag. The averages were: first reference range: 11.9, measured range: 14.2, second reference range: 13.9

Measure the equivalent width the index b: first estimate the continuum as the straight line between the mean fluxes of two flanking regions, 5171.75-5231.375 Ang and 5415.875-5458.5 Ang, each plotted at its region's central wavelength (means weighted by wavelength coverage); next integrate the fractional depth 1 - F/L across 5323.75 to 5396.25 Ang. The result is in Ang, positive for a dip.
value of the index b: -4.9 Ang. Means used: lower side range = 12.1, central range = 14.5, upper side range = 14.3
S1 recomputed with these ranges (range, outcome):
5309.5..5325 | 14.2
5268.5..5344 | 14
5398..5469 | 14.1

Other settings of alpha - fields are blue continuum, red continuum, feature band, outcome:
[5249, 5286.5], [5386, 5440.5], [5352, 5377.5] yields -0.08 mag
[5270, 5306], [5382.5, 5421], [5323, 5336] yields 0.04 mag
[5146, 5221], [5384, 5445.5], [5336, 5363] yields -0.11 mag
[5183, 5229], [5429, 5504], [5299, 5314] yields -0.13 mag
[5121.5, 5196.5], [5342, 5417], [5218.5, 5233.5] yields -0.04 mag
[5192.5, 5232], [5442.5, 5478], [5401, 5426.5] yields -0.04 mag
